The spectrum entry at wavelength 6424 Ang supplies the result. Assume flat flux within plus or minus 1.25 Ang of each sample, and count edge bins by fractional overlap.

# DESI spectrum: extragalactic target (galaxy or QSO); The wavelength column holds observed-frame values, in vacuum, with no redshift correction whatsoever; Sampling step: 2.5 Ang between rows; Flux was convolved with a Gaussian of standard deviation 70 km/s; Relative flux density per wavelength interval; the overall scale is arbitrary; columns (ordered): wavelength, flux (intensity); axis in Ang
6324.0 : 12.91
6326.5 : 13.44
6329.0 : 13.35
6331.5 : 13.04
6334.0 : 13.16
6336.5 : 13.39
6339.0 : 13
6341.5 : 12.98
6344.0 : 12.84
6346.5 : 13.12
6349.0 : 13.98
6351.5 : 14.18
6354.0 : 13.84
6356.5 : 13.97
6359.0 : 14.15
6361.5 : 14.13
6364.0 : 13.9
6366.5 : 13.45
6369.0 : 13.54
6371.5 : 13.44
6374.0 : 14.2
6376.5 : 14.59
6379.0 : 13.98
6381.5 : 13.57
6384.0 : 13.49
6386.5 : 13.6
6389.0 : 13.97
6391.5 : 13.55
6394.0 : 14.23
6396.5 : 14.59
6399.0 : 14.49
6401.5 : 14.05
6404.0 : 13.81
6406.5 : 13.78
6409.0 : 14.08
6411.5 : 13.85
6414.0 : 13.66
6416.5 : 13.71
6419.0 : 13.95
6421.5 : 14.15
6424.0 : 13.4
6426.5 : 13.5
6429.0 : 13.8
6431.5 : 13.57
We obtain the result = 13.4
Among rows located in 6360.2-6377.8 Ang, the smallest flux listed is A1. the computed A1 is 13.44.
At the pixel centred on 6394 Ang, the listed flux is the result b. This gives 14.23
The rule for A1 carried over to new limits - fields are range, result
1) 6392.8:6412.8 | 13.78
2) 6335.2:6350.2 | 12.84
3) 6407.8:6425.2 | 13.4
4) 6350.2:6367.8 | 13.45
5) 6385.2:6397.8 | 13.55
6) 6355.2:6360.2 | 13.97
